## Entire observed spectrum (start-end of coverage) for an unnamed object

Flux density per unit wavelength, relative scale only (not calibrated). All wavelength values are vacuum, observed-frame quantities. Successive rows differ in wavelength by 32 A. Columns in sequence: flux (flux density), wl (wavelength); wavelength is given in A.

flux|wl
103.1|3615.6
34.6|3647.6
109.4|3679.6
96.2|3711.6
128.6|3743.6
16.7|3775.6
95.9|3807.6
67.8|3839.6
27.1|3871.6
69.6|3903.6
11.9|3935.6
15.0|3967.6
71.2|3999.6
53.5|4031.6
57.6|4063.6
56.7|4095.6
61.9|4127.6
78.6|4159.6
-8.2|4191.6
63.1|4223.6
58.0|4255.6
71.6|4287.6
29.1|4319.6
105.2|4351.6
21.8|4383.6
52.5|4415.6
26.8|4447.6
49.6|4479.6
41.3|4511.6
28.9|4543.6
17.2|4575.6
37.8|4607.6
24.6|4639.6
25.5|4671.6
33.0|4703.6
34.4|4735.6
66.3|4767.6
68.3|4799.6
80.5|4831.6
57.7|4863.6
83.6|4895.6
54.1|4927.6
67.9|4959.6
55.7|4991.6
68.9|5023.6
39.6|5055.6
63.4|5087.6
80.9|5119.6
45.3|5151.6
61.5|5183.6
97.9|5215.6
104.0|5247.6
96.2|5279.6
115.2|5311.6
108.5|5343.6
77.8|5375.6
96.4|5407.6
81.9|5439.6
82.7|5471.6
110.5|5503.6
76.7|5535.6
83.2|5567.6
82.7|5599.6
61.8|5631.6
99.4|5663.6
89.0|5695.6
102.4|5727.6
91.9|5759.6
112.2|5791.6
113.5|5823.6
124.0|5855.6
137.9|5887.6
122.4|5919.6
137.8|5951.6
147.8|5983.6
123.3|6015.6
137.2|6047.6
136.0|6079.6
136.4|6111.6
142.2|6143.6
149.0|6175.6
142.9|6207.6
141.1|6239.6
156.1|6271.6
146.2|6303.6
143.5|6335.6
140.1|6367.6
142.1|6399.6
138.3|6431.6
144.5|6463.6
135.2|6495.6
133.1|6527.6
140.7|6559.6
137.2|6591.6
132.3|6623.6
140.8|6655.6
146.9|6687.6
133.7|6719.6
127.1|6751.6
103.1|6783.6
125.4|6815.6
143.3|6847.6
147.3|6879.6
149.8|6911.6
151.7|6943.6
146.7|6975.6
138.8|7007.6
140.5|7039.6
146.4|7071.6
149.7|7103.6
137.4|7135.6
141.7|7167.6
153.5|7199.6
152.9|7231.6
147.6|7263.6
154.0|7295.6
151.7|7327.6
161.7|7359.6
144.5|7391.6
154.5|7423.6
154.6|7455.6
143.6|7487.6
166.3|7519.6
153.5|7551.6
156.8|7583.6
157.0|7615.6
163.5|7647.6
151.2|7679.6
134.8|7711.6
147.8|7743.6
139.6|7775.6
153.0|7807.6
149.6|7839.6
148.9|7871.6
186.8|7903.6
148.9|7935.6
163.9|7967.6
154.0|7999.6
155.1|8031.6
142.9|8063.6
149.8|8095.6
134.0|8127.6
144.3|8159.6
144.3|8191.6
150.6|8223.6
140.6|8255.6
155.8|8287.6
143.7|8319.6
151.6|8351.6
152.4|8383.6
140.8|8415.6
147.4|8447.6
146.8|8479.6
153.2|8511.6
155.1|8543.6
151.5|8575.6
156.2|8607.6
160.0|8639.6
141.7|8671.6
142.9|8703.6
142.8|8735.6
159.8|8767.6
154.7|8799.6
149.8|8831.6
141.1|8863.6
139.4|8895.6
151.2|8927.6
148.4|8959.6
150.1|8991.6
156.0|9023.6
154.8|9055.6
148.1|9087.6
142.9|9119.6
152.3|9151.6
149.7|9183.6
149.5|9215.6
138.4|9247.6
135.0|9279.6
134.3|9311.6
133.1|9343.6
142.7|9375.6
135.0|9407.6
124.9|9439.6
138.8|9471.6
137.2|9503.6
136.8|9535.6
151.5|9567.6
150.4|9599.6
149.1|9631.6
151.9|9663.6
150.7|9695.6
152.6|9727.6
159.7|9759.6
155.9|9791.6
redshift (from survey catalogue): 0.308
